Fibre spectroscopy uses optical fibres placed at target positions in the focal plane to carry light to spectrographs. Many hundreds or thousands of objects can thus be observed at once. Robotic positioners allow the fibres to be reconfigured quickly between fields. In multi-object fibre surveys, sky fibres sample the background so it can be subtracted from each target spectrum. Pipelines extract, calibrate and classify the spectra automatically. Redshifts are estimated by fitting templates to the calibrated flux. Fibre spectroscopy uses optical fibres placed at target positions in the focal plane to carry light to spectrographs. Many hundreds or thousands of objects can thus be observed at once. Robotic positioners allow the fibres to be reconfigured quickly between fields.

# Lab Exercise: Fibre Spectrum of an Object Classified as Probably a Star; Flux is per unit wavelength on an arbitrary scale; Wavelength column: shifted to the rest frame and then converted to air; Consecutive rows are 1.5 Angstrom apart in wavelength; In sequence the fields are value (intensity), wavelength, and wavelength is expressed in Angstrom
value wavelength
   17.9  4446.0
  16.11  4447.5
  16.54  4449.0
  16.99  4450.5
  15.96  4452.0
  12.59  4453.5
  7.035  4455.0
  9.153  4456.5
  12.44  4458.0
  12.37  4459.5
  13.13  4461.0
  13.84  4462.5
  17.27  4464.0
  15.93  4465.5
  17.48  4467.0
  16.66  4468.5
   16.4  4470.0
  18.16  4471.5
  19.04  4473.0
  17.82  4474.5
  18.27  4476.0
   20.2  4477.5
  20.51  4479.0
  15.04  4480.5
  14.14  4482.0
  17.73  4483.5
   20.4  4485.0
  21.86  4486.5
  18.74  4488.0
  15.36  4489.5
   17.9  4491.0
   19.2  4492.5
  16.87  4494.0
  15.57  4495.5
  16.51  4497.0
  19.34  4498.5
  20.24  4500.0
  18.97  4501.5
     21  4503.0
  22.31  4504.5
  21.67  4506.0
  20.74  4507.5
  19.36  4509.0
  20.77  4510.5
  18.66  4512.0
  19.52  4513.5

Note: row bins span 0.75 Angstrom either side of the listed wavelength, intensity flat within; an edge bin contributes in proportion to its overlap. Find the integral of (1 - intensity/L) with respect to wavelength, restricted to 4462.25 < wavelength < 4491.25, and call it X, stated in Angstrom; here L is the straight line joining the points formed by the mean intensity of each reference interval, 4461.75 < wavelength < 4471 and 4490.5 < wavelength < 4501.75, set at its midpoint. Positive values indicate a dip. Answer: -1.3 Angstrom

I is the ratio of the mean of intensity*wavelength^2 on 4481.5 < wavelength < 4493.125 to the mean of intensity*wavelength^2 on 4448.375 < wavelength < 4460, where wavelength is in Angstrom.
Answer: 1.4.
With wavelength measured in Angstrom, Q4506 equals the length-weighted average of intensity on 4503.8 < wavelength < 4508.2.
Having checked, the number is 21.6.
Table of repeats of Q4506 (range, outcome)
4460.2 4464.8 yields 14.7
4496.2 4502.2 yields 18.7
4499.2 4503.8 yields 20.1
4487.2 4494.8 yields 17.6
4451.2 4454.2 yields 14.3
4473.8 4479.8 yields 19.2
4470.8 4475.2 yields 18.3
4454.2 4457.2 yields 8.15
